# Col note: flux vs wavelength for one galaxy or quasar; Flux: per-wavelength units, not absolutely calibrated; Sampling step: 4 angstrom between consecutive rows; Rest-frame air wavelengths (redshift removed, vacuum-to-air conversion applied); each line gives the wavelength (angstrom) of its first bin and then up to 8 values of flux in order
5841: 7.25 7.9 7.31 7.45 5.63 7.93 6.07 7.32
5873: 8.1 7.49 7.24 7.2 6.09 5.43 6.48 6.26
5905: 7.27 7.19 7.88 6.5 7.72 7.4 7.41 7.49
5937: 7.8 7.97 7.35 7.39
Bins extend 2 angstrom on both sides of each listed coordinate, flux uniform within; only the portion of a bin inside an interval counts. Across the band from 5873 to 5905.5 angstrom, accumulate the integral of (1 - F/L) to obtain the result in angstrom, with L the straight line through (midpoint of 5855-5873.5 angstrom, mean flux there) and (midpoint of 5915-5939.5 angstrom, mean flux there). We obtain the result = 1.7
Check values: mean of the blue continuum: 6.92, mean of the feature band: 6.74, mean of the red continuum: 7.4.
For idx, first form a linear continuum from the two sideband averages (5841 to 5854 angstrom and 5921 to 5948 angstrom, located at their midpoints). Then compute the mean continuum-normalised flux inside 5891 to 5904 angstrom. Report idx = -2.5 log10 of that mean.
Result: 0.22 mag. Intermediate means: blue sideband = 7.51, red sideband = 7.57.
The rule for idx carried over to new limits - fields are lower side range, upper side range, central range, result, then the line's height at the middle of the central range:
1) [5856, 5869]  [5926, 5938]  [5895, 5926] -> 0.03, 7.29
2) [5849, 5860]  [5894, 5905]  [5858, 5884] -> -0.10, 6.68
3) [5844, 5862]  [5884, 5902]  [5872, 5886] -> -0.14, 6.57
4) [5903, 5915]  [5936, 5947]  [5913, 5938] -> 0.02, 7.57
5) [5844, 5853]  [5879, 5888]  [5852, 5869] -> 0.09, 7.39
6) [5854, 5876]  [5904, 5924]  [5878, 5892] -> 0.06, 7.16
